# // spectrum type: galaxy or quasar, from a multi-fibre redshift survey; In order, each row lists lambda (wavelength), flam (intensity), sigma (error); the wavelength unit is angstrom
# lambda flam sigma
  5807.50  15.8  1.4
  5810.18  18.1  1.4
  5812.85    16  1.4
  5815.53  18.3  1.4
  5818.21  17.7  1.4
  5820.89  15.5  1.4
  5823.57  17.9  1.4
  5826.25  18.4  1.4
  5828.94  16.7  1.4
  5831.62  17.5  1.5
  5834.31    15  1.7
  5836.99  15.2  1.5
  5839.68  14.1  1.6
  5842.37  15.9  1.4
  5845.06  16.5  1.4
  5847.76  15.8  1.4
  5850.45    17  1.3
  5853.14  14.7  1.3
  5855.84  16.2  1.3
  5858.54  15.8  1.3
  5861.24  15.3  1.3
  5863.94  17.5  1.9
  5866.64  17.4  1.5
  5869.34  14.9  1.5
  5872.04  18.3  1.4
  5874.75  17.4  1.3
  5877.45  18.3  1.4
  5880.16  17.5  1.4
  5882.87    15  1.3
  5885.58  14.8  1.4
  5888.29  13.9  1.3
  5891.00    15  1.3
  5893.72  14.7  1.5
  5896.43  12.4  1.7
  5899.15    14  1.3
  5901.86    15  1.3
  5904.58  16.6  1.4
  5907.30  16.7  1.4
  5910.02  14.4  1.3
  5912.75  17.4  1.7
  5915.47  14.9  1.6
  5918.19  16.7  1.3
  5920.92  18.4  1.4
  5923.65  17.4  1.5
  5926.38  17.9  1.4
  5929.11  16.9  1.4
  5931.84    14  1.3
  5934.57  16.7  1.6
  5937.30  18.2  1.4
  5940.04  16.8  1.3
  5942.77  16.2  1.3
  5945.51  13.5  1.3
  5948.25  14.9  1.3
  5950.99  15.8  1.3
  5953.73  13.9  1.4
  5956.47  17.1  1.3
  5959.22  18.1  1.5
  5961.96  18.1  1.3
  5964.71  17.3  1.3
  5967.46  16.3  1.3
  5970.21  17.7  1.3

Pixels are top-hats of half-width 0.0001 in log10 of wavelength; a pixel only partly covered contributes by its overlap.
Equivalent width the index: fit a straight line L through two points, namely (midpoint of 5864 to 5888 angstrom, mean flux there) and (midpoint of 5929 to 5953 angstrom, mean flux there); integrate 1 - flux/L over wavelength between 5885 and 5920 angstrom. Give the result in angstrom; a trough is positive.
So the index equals 2.4 angstrom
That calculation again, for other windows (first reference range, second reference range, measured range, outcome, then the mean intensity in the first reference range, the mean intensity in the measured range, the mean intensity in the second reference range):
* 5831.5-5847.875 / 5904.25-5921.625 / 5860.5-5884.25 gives -1.43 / 15.6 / 16.9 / 16.4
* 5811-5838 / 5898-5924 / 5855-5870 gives 0.27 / 16.9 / 16.2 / 16.1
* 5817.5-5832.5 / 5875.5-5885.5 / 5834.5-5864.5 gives 2.23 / 17.3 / 15.7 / 16.7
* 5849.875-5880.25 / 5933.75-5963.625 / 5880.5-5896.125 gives 1.74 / 16.7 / 14.7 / 16.3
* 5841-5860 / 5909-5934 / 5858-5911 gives 1.50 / 16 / 15.8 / 16.5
